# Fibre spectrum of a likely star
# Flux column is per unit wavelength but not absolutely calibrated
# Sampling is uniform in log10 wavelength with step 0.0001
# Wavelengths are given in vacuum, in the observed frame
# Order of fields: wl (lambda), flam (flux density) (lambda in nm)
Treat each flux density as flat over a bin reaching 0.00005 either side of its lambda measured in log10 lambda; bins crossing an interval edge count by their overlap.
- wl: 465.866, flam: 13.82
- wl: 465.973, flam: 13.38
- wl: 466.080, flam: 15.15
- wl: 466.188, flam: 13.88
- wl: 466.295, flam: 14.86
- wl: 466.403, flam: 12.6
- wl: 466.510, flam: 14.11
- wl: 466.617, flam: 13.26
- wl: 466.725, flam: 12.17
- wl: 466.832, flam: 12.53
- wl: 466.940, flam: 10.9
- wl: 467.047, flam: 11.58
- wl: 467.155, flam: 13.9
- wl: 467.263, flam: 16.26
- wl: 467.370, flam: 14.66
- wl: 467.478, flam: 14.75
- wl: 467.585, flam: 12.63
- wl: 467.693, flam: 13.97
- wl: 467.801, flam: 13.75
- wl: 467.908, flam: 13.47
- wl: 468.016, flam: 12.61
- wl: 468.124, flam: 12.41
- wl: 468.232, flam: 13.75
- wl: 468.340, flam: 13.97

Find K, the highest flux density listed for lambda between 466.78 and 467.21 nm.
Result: 13.9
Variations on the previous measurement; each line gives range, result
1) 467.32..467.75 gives 14.75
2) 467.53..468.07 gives 13.97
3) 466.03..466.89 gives 15.15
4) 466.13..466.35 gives 14.86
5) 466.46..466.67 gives 14.11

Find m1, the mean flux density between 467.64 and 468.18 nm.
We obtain 13.2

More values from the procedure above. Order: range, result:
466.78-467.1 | 11.7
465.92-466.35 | 14.3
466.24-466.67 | 13.7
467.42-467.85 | 13.8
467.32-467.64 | 14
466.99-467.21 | 12.7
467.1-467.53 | 14.9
